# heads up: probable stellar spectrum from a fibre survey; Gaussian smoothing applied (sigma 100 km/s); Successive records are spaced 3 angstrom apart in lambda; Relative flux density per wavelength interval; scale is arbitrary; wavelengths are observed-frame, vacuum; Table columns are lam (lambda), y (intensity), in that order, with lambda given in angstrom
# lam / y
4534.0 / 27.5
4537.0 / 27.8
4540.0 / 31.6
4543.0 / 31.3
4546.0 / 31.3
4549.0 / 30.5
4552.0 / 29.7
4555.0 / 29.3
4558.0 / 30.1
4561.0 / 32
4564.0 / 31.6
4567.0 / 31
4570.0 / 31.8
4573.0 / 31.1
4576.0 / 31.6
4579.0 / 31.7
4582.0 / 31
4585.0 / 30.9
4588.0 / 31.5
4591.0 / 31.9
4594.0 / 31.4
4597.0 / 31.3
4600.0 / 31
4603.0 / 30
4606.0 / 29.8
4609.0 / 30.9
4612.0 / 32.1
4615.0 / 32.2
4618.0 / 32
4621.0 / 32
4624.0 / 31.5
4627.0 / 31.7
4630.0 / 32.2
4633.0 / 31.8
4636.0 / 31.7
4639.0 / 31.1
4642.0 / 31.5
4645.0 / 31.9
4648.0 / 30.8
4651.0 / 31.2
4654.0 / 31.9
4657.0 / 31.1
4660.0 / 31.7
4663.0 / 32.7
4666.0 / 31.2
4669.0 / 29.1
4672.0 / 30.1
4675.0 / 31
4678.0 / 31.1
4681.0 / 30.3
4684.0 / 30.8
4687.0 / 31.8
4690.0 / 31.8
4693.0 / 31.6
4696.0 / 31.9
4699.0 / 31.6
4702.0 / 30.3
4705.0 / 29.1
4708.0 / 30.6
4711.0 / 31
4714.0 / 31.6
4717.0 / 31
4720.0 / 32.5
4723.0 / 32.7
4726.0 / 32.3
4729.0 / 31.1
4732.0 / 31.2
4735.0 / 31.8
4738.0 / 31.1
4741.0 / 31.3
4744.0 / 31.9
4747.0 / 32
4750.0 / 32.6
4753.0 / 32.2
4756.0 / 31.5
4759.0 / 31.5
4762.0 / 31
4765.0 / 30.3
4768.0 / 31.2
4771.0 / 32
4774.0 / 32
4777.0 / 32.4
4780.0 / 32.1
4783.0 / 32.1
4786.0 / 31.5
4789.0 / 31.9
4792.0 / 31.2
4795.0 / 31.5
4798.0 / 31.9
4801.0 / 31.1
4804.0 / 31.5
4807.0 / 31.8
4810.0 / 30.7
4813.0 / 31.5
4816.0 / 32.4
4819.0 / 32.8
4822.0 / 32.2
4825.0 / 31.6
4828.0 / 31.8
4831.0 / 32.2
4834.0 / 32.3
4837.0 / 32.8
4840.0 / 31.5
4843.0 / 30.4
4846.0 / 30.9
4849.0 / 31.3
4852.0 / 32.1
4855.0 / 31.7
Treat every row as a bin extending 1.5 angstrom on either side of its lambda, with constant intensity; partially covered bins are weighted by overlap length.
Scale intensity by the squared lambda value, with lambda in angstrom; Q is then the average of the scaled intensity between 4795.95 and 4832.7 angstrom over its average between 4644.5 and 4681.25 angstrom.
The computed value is 1.1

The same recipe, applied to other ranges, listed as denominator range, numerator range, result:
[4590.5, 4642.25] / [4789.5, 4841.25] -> 1.10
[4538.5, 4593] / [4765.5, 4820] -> 1.12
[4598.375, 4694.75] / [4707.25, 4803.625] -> 1.06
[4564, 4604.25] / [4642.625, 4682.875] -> 1.03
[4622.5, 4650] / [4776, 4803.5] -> 1.07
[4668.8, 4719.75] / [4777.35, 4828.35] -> 1.07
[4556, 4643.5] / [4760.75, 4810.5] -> 1.09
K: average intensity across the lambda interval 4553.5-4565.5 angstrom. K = 30.8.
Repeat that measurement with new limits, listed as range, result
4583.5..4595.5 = 31.4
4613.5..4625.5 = 31.9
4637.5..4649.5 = 31.3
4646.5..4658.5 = 31.2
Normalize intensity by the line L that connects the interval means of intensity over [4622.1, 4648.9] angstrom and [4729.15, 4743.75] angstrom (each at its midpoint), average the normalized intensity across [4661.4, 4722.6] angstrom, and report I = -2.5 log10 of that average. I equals 0.013 mag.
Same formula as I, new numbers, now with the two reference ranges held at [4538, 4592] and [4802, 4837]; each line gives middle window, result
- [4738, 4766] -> 0.004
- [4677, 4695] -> 0.008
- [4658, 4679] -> 0.015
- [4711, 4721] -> 0.001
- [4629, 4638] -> -0.019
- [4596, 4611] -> 0.020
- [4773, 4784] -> -0.013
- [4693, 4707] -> 0.025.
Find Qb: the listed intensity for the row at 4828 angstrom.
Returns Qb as 31.8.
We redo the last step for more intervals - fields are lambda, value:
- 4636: 31.7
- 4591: 31.9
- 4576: 31.6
